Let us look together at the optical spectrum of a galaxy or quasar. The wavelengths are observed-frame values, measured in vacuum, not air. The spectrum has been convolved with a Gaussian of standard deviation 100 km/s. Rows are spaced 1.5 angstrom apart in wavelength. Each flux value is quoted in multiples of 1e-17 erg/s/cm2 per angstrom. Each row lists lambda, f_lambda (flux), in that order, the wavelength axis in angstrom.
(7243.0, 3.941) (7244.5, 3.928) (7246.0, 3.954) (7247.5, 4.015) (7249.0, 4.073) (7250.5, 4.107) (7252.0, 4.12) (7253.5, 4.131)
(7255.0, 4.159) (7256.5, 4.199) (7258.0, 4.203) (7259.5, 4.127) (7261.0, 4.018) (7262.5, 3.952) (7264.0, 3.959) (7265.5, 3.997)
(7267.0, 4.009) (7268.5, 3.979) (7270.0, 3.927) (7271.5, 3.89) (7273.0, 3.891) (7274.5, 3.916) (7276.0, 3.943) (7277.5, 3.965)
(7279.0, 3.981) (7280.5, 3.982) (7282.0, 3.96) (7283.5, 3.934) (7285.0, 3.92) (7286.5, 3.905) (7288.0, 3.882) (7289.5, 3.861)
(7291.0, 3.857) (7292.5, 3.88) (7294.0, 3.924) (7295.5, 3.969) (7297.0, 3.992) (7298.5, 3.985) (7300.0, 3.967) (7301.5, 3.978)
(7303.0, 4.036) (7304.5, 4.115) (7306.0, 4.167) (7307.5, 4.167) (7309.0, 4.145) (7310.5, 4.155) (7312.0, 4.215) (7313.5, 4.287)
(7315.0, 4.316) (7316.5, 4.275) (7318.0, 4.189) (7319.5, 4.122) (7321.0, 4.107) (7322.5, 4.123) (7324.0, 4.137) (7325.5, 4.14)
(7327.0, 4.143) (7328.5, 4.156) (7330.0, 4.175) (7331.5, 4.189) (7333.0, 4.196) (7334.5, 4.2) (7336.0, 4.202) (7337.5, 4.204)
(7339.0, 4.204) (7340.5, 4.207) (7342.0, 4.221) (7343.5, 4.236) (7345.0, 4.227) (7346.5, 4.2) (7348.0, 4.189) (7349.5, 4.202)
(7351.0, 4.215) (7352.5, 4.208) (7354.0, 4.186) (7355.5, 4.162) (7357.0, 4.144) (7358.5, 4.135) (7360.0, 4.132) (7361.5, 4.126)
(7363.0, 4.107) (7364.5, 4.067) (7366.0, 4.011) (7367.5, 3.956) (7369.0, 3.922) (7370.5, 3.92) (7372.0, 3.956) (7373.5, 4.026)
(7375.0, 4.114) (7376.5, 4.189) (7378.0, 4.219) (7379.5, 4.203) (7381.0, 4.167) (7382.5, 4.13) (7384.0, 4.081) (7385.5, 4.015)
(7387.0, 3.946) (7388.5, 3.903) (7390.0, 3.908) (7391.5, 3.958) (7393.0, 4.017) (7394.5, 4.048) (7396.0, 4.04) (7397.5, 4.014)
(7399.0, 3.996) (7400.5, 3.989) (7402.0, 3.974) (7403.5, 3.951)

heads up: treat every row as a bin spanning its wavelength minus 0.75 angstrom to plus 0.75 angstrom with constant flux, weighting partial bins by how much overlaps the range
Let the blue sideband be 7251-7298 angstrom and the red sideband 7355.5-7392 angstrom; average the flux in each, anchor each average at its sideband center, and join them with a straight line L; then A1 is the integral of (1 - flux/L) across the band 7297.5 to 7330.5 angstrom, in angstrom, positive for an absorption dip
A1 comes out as -1.0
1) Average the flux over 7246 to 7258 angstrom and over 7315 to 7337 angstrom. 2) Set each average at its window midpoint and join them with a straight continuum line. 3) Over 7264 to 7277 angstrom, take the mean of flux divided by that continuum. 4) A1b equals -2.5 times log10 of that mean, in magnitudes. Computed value 0.05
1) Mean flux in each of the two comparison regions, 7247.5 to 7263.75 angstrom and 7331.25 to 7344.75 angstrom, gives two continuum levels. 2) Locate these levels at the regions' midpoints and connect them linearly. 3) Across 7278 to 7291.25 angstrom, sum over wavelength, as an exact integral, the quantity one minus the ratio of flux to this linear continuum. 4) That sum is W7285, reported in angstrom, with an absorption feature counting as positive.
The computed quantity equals 0.7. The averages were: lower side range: 4.1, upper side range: 4.21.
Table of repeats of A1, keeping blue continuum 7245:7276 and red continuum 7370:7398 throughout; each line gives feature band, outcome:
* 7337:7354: -0.71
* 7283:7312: 0.26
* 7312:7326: -0.53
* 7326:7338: -0.42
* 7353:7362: -0.24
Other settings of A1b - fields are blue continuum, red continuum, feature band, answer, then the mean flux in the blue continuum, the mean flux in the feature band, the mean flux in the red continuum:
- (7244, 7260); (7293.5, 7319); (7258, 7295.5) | 0.041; 4.09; 3.95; 4.11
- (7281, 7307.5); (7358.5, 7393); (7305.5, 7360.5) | -0.048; 3.97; 4.19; 4.05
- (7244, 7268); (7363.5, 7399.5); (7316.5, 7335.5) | -0.031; 4.06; 4.16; 4.03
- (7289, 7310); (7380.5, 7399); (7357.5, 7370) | -0.011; 4.01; 4.06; 4.02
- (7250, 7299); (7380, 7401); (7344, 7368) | -0.036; 3.98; 4.14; 4.02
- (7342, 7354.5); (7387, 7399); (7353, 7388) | 0.003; 4.21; 4.08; 3.98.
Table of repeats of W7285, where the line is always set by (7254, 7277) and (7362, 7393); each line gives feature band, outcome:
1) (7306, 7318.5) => -0.6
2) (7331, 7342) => -0.5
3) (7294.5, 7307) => 0.0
